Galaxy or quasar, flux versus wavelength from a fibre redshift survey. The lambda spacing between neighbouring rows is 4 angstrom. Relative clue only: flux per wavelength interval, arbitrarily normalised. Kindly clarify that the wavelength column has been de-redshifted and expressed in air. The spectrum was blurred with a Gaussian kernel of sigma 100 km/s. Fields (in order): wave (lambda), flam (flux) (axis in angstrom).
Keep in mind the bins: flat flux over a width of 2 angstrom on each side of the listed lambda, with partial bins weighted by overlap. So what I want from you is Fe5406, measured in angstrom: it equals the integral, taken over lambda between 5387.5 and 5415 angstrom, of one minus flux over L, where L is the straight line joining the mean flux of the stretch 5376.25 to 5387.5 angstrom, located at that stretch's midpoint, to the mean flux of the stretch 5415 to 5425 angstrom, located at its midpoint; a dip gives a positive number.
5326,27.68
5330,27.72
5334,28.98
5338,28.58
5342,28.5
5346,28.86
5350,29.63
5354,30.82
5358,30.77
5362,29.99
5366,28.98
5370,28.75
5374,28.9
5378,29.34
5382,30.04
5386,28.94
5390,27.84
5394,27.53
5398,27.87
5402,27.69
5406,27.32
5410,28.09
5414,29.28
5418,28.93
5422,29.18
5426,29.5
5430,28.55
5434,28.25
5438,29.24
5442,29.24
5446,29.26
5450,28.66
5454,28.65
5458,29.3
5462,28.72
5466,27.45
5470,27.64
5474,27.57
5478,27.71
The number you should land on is 1.3 angstrom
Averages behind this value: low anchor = 29.5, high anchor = 29.1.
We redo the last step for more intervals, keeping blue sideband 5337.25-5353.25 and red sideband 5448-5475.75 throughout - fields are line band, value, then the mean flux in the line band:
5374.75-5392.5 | -0.1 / 29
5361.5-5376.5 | -0.1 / 29.1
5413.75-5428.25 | -0.3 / 29.2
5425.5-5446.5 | -0.4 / 29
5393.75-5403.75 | 0.3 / 27.7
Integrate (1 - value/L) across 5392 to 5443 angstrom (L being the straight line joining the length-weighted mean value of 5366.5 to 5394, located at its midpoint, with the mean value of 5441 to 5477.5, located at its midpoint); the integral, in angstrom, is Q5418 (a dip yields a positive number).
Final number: 0.30 angstrom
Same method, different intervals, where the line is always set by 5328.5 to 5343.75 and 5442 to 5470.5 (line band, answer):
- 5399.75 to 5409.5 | 0.3 angstrom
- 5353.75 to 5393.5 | -1.1 angstrom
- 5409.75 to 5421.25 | -0.1 angstrom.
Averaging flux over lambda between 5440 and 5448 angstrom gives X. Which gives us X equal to 29.2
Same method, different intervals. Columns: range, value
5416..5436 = 28.9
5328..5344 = 28.4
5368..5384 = 29.3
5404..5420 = 28.4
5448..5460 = 28.9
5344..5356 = 29.8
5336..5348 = 28.6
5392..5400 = 27.7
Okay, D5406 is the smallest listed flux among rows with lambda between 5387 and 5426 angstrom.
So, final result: 27.32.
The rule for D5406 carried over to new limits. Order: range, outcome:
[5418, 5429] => 28.93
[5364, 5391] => 27.84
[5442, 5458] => 28.65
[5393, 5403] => 27.53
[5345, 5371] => 28.75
